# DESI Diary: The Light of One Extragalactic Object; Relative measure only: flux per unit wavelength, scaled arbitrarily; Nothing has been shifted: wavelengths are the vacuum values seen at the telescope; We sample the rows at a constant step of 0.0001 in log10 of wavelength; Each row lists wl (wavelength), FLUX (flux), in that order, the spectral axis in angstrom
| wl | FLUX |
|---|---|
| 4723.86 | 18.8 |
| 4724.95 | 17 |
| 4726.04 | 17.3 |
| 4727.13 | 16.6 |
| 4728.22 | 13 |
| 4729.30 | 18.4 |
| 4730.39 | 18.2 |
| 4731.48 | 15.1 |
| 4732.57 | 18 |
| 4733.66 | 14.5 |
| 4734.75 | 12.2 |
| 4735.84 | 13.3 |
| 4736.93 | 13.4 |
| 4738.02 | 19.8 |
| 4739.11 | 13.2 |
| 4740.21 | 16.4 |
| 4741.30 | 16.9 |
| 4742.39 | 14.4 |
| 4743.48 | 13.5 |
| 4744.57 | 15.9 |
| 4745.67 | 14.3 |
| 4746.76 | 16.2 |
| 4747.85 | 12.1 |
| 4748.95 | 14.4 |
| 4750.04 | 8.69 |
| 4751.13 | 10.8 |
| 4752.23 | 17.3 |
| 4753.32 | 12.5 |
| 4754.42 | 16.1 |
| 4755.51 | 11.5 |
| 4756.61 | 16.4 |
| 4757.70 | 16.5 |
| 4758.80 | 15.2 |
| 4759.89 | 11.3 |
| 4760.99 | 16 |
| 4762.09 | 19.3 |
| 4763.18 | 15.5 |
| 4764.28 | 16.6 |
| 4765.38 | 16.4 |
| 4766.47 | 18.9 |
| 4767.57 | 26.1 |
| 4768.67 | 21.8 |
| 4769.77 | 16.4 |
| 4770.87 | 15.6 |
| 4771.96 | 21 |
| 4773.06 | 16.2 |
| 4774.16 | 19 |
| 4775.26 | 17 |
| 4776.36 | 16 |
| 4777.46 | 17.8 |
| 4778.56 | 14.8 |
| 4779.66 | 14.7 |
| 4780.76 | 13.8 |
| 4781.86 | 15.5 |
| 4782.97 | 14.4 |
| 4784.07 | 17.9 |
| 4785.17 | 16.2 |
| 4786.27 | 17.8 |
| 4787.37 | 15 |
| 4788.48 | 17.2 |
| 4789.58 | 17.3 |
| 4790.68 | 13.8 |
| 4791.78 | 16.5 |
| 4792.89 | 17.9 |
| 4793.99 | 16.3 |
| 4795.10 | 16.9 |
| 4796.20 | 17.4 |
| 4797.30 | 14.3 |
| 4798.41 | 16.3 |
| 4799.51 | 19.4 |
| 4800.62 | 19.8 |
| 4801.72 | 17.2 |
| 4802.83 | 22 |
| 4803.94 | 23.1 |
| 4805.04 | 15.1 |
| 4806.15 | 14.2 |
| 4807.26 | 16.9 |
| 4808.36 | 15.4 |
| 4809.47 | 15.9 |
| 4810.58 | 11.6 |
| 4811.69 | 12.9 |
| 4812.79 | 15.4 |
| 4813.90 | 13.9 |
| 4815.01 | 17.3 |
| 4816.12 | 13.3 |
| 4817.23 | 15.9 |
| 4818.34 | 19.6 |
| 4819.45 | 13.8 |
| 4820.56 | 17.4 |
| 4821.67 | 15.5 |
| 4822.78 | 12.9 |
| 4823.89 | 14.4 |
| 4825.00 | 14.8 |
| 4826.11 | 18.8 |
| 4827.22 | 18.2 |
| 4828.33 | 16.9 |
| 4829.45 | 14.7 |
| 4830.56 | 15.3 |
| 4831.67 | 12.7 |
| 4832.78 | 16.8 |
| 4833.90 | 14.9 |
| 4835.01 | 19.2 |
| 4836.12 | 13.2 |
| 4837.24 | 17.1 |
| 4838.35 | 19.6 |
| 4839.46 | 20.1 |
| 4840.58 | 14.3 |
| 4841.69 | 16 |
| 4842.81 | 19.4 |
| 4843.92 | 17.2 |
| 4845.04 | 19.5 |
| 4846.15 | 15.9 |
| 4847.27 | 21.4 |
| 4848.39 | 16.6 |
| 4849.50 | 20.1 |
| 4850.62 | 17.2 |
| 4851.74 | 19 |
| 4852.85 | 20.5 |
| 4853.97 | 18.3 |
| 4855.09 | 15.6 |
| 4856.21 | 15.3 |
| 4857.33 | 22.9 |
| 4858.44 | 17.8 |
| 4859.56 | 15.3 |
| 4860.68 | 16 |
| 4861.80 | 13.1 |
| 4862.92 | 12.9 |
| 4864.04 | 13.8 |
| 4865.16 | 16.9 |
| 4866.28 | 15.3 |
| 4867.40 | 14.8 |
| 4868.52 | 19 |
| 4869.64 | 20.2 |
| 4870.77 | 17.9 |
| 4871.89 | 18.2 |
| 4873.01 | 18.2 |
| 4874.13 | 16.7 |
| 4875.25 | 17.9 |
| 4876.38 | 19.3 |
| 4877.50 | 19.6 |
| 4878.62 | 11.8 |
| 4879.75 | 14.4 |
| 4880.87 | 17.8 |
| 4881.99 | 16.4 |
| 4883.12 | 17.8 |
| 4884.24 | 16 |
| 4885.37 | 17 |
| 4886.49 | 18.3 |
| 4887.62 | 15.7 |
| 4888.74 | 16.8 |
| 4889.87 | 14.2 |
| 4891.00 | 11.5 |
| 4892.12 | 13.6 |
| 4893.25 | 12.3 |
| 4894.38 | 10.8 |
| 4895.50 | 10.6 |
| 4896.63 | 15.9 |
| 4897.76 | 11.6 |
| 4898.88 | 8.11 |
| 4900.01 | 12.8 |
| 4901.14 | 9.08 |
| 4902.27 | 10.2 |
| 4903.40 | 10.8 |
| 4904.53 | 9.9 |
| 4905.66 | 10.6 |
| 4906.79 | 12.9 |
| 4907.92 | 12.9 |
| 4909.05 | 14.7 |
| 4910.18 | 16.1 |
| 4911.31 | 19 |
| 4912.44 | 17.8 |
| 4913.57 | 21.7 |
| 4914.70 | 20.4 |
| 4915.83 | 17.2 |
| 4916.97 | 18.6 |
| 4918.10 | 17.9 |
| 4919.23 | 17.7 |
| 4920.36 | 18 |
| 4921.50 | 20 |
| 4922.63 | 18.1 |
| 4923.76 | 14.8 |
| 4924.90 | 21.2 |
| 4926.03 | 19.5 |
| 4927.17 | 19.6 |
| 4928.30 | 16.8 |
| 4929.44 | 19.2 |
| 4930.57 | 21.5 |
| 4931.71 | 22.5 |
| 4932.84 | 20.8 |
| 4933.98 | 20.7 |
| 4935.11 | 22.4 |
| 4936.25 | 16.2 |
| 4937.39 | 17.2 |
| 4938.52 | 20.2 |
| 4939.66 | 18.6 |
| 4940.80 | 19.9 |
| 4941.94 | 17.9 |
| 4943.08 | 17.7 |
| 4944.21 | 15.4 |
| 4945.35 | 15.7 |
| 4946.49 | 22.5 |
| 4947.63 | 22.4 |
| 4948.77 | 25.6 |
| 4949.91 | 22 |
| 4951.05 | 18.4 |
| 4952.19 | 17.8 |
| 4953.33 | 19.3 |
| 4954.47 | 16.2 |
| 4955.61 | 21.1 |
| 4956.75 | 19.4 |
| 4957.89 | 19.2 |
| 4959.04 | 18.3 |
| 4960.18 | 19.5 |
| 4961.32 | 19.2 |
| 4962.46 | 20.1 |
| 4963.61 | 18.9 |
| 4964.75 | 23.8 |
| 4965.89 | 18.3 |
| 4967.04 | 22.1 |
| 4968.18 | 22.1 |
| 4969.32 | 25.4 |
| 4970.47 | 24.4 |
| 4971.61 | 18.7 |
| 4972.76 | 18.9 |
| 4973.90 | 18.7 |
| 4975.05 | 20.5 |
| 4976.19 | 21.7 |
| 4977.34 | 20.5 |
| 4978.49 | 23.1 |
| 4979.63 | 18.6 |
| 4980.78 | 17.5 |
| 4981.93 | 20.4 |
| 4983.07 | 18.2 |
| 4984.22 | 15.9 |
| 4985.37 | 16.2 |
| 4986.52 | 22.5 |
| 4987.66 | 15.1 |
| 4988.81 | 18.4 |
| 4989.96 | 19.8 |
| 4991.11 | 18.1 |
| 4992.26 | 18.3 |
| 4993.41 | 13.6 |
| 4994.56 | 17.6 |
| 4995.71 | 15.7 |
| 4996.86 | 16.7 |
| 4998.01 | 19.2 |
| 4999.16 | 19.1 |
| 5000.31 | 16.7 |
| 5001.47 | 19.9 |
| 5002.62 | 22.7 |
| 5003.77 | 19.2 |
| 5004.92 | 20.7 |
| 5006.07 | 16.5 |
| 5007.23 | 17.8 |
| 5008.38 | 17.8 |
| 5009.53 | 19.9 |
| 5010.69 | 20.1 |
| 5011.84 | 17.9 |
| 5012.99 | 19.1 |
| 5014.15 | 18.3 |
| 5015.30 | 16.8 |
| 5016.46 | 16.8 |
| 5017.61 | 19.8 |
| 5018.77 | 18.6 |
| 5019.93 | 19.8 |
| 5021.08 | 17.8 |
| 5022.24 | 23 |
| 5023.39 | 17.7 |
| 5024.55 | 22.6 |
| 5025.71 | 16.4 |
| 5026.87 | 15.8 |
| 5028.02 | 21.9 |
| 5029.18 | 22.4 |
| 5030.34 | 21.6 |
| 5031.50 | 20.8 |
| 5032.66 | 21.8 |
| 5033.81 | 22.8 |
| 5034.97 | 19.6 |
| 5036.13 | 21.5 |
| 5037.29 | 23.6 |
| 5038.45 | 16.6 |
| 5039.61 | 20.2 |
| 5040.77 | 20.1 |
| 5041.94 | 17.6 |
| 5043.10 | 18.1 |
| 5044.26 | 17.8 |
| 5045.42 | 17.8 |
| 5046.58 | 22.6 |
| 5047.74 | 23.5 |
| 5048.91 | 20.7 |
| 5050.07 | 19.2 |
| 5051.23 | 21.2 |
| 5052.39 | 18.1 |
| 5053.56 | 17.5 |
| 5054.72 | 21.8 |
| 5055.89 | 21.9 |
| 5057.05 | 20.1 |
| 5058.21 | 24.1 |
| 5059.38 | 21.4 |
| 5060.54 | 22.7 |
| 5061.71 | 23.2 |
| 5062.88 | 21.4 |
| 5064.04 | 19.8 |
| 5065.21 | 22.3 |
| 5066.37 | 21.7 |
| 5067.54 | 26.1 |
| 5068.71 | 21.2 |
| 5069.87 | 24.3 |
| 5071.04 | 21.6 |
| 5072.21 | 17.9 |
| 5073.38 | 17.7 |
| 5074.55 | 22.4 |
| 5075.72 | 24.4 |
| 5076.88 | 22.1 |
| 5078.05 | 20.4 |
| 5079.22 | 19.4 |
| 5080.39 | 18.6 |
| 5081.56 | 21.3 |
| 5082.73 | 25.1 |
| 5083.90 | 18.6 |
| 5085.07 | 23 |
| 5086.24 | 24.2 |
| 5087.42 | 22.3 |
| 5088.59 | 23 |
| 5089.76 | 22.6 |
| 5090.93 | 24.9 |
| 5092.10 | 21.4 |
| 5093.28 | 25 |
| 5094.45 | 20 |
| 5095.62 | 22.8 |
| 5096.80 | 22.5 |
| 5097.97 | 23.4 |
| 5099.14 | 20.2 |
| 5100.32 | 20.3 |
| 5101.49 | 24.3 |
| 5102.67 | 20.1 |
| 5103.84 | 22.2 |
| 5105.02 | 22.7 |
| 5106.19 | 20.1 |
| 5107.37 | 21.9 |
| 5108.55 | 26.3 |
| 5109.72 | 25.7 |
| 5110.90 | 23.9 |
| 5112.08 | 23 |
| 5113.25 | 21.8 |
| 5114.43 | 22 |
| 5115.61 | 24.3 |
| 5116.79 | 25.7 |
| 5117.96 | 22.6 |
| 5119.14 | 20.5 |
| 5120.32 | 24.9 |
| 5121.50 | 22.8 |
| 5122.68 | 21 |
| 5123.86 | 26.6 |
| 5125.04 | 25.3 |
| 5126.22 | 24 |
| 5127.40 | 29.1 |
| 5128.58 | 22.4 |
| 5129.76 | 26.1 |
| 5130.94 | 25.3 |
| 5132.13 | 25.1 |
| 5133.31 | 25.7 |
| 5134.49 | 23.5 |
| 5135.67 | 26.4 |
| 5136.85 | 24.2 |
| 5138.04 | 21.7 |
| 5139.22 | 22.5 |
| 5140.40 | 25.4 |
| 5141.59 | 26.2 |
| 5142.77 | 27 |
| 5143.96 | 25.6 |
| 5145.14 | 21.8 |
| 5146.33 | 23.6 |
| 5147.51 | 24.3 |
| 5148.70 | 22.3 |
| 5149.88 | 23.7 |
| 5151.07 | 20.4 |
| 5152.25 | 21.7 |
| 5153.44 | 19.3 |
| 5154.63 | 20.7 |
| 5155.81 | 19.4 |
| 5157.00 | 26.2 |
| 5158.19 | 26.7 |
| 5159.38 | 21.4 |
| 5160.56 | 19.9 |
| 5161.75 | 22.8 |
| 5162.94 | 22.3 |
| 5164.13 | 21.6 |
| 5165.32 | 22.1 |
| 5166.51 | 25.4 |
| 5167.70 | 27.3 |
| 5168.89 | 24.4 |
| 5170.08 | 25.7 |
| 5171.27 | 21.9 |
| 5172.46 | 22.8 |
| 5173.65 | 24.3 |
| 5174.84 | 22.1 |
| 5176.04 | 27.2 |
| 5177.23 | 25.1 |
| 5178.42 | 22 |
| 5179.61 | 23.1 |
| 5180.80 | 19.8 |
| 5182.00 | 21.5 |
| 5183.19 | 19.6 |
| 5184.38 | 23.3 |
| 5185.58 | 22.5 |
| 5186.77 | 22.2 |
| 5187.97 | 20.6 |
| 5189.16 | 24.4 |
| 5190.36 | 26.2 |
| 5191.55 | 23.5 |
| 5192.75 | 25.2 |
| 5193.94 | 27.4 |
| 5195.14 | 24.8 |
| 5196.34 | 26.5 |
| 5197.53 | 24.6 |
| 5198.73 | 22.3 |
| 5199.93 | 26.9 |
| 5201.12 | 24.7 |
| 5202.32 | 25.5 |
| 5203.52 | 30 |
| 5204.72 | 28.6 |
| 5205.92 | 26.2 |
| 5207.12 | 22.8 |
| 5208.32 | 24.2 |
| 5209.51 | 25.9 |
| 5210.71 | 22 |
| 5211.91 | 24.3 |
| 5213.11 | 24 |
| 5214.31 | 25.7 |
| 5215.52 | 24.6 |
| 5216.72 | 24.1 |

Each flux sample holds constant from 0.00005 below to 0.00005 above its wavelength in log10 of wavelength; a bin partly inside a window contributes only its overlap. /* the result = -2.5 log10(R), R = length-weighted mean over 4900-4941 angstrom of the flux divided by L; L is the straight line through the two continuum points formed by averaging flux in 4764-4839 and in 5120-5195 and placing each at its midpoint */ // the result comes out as 0.102 mag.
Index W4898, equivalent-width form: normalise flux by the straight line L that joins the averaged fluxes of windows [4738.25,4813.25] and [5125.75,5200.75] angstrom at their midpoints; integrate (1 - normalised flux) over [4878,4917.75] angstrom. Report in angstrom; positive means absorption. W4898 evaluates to 8.7 angstrom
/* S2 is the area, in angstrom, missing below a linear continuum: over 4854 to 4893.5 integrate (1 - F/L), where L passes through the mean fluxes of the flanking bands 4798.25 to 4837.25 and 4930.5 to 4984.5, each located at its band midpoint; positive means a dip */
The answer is 2.9 angstrom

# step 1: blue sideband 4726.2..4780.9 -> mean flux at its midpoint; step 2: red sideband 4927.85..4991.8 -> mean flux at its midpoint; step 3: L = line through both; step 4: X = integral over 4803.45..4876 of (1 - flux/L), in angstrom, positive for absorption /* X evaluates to 3.4 angstrom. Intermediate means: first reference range 15.8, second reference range 19.7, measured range 16.6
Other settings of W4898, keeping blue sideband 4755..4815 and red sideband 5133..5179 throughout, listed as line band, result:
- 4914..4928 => 0.41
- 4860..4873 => 1.34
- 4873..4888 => 1.22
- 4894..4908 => 5.65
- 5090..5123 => -0.24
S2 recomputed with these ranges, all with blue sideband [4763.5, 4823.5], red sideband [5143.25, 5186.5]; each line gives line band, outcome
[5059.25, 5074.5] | -0.3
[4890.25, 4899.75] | 3.4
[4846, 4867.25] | 0.8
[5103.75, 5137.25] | -2.8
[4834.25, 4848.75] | -0.1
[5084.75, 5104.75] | -0.7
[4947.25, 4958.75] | -0.4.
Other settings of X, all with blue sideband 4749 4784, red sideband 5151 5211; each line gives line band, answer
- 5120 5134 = -1.3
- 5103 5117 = -0.5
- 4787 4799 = 0.2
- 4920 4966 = -0.2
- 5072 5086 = 0.5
